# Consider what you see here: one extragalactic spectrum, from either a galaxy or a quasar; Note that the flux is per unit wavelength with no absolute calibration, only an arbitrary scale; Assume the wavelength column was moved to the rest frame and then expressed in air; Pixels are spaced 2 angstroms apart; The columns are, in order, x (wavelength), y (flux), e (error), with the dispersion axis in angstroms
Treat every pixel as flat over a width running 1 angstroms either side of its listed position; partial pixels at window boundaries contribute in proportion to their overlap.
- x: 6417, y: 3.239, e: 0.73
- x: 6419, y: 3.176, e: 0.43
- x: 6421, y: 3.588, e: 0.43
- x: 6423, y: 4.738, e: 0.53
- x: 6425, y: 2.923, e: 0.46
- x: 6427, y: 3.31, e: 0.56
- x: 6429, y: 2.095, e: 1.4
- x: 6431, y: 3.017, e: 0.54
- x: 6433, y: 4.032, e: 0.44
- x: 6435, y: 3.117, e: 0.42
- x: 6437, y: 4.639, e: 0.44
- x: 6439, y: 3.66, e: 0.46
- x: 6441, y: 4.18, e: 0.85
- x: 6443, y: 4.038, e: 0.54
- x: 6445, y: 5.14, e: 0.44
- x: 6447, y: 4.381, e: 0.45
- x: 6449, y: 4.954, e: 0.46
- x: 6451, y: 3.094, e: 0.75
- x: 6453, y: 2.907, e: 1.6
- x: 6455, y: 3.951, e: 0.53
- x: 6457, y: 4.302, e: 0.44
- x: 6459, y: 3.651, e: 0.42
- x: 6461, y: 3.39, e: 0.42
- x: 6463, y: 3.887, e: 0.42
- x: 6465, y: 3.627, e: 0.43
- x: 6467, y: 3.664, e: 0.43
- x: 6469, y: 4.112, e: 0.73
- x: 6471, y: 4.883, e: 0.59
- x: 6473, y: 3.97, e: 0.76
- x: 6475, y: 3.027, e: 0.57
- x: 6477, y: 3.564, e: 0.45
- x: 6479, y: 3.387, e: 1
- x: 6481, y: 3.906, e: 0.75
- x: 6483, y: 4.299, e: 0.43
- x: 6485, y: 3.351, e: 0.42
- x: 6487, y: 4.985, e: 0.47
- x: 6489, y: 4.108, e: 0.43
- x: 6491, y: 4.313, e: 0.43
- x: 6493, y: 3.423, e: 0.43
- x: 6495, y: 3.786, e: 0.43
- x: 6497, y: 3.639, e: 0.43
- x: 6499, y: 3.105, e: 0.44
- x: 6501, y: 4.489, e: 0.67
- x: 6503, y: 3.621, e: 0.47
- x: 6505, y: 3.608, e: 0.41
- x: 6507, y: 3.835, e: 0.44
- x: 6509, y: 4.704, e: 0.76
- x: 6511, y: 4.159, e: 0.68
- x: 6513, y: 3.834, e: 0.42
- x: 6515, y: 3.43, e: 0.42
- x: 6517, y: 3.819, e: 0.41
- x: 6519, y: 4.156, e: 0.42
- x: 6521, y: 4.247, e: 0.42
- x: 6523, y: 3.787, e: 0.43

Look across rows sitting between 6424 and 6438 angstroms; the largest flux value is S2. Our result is 4.639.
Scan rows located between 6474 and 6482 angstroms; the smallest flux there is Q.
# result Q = 3.027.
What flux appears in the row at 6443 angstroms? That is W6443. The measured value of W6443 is 4.038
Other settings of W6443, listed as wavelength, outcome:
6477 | 3.564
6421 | 3.588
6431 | 3.017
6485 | 3.351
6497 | 3.639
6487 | 4.985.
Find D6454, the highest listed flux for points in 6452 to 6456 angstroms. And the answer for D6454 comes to 3.951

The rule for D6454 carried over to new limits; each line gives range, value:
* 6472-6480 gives 3.97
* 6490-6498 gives 4.313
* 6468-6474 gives 4.883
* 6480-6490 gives 4.985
